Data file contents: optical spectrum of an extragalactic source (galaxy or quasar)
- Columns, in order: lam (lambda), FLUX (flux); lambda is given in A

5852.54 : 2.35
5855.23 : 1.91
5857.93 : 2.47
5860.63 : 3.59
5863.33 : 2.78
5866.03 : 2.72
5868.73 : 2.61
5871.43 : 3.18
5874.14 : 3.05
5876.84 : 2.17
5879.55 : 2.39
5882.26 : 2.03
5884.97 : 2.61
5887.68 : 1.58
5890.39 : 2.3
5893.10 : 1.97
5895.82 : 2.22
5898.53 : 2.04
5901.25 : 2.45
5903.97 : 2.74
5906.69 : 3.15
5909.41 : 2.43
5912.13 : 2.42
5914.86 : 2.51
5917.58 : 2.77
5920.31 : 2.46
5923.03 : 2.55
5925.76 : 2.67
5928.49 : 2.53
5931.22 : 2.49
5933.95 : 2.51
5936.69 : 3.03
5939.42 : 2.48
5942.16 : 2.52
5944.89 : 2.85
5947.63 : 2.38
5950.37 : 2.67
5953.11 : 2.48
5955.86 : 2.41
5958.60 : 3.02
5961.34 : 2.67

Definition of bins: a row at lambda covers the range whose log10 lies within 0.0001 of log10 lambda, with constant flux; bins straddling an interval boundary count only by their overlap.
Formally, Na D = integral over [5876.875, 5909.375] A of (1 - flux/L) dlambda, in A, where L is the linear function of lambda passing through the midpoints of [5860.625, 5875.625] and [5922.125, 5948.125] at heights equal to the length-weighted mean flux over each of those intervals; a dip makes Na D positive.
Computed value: 5.7 A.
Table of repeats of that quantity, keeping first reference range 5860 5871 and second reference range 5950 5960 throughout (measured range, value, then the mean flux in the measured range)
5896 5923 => 2.3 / 2.54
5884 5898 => 3.5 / 2.12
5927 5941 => 0.5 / 2.61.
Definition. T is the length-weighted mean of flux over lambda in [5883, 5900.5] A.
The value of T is 2.13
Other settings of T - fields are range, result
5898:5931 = 2.57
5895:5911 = 2.51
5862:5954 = 2.52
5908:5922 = 2.52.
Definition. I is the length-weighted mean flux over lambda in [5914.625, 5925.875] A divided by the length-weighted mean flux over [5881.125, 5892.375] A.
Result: 1.22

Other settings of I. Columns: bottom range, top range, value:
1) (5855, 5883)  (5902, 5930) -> 0.98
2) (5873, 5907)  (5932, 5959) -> 1.12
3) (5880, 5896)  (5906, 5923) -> 1.22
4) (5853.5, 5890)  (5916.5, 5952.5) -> 1.03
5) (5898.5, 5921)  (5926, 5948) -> 1.01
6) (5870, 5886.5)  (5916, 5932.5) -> 1.01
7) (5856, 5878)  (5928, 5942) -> 0.93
